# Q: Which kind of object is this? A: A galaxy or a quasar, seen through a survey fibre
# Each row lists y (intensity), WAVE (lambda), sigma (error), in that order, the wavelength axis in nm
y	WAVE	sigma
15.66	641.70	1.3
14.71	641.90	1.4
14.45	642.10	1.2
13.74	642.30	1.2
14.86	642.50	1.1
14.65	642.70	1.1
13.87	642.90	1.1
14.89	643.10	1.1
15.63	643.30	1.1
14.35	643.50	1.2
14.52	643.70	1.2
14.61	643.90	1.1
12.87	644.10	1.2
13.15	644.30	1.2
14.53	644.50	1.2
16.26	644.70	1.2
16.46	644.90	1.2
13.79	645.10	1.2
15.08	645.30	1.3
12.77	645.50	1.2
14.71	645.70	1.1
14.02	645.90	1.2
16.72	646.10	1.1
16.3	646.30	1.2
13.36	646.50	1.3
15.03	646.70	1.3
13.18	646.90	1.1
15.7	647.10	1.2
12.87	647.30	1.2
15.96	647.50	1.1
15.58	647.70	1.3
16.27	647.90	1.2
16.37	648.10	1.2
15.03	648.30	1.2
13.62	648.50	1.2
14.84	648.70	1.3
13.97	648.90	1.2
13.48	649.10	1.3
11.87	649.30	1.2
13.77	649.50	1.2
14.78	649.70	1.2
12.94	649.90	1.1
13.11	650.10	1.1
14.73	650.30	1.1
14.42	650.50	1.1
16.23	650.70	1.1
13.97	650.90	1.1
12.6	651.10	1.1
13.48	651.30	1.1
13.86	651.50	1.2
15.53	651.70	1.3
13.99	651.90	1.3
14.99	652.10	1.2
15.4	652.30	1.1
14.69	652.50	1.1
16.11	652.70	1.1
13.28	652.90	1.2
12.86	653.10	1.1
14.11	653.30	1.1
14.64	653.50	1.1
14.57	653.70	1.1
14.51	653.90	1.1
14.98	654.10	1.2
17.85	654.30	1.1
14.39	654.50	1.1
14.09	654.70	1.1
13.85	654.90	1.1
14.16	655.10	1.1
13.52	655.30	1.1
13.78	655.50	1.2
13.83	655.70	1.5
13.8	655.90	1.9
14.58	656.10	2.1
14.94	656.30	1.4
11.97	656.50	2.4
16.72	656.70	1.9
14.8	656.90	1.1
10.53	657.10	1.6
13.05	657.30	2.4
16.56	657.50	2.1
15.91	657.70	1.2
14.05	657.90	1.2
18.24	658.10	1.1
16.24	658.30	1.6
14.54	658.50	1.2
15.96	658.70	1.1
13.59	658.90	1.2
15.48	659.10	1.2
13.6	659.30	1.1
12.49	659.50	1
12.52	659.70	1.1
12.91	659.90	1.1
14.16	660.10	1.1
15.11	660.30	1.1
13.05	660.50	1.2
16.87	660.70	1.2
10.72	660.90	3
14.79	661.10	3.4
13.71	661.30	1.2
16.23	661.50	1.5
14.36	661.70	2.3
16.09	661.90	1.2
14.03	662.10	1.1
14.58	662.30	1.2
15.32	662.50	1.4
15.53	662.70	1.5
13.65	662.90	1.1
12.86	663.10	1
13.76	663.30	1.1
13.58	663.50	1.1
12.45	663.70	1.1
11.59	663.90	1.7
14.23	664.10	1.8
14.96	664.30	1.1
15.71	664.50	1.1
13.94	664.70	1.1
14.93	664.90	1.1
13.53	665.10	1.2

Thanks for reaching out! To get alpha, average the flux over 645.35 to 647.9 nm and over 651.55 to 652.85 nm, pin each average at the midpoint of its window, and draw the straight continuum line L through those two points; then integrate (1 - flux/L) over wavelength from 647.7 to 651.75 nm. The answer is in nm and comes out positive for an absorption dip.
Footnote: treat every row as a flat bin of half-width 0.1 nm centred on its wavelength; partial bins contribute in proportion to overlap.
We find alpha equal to 0.17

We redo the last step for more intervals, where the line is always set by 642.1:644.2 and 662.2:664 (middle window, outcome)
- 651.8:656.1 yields -0.13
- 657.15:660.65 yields -0.17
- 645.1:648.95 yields -0.14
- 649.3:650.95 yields 0.01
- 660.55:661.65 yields -0.05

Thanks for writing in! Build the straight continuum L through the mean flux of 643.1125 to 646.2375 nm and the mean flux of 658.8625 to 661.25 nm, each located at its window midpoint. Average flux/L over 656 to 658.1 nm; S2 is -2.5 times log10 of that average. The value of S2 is -0.042 mag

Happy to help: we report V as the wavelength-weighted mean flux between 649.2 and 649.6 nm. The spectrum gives 12.8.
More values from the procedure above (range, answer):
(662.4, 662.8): 15.4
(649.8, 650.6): 13.8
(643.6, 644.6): 13.9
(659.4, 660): 12.6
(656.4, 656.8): 14.3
